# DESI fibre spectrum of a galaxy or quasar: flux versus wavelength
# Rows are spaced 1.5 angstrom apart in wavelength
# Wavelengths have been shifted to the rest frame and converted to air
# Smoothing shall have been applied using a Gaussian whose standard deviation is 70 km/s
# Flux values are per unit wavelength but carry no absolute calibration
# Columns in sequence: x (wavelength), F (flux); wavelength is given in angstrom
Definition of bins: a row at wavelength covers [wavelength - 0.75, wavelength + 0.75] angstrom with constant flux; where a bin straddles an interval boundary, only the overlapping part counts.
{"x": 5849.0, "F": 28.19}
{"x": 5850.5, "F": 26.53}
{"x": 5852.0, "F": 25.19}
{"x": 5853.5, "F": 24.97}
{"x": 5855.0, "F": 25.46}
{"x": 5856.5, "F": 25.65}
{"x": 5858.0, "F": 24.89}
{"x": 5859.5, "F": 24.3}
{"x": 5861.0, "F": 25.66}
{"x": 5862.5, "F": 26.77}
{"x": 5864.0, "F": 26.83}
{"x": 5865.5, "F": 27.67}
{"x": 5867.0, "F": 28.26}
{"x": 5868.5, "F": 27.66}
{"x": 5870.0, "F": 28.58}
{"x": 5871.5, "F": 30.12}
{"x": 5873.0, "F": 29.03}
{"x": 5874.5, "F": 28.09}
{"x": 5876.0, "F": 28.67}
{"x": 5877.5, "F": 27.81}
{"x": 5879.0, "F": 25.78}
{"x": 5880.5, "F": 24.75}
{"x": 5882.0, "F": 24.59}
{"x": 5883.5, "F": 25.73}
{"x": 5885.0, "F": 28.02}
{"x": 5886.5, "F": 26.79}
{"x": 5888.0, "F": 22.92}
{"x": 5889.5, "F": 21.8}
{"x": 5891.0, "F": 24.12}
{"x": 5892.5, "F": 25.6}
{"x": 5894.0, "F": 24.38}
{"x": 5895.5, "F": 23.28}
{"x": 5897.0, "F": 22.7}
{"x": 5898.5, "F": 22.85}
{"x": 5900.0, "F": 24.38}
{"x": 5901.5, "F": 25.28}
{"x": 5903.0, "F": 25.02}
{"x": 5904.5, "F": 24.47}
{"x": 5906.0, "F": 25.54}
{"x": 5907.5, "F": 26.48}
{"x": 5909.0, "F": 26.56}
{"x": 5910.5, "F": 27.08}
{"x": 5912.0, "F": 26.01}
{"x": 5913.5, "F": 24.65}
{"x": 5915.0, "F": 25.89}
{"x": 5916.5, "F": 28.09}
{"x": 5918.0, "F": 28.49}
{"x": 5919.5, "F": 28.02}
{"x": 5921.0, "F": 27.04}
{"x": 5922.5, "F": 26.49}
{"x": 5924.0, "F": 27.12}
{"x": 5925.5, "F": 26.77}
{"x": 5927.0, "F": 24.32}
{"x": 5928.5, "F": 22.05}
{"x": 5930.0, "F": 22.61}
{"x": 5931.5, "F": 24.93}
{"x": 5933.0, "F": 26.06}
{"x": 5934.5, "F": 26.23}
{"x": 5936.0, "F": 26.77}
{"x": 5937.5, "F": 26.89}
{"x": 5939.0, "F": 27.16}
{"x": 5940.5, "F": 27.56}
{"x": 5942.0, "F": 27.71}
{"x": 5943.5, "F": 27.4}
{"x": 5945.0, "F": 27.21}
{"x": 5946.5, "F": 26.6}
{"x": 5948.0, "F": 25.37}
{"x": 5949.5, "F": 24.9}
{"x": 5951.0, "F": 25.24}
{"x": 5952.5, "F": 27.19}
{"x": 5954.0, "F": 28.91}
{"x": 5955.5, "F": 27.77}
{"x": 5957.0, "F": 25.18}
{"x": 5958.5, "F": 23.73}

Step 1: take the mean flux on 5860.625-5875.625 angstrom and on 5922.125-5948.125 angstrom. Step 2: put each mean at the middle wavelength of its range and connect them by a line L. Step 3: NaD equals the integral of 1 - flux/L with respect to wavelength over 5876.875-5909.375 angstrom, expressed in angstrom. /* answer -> 2.8 angstrom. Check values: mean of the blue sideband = 27.9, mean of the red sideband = 26.1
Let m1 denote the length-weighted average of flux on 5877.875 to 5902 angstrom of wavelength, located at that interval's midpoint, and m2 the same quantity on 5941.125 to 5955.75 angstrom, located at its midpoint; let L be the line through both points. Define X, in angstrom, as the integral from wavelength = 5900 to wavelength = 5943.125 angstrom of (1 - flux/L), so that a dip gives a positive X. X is -0.5 angstrom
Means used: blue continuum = 24.6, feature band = 26.1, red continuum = 26.8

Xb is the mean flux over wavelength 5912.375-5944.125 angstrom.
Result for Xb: 26.3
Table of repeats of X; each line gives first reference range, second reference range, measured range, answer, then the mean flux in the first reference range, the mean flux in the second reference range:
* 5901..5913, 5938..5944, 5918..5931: 0.4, 25.8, 27.4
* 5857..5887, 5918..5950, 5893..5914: 1.3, 27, 26.2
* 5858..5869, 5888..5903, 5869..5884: -1.1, 26.6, 23.8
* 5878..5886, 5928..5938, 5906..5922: -0.9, 25.9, 25.1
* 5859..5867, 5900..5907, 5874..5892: 0.0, 26.5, 25.1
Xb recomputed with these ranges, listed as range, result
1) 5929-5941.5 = 26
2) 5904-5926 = 26.6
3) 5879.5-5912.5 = 24.9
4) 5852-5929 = 26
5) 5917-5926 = 27.4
